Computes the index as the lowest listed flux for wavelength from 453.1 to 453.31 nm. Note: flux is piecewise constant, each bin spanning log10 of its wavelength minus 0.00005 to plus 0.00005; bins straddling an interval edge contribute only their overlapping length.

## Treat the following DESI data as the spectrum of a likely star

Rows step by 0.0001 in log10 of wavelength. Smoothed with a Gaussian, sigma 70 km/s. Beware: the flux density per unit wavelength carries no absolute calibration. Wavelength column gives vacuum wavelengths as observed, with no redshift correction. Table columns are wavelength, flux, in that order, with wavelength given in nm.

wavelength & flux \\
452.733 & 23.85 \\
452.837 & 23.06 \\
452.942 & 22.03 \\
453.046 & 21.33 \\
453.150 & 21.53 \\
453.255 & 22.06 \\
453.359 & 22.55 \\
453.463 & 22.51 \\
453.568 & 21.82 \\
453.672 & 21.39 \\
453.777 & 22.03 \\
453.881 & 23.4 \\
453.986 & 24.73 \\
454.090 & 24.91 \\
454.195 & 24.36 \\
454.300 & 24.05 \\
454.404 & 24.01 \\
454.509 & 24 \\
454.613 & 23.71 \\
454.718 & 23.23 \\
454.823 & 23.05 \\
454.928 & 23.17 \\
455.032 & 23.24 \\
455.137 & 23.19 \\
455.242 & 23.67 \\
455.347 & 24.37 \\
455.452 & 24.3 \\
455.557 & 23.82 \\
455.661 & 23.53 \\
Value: 21.53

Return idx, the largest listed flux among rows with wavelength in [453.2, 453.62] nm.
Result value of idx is 22.55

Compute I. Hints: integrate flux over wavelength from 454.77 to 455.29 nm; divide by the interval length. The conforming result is 23.3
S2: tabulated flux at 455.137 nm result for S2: 23.19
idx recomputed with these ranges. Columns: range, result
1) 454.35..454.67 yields 24.01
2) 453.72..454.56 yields 24.91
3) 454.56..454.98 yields 23.71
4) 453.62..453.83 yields 22.03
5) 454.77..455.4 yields 24.37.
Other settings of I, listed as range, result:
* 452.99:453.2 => 21.5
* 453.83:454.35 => 24.3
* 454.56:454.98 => 23.3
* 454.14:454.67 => 24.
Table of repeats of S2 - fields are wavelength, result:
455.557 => 23.82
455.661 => 23.53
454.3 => 24.05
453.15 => 21.53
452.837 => 23.06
